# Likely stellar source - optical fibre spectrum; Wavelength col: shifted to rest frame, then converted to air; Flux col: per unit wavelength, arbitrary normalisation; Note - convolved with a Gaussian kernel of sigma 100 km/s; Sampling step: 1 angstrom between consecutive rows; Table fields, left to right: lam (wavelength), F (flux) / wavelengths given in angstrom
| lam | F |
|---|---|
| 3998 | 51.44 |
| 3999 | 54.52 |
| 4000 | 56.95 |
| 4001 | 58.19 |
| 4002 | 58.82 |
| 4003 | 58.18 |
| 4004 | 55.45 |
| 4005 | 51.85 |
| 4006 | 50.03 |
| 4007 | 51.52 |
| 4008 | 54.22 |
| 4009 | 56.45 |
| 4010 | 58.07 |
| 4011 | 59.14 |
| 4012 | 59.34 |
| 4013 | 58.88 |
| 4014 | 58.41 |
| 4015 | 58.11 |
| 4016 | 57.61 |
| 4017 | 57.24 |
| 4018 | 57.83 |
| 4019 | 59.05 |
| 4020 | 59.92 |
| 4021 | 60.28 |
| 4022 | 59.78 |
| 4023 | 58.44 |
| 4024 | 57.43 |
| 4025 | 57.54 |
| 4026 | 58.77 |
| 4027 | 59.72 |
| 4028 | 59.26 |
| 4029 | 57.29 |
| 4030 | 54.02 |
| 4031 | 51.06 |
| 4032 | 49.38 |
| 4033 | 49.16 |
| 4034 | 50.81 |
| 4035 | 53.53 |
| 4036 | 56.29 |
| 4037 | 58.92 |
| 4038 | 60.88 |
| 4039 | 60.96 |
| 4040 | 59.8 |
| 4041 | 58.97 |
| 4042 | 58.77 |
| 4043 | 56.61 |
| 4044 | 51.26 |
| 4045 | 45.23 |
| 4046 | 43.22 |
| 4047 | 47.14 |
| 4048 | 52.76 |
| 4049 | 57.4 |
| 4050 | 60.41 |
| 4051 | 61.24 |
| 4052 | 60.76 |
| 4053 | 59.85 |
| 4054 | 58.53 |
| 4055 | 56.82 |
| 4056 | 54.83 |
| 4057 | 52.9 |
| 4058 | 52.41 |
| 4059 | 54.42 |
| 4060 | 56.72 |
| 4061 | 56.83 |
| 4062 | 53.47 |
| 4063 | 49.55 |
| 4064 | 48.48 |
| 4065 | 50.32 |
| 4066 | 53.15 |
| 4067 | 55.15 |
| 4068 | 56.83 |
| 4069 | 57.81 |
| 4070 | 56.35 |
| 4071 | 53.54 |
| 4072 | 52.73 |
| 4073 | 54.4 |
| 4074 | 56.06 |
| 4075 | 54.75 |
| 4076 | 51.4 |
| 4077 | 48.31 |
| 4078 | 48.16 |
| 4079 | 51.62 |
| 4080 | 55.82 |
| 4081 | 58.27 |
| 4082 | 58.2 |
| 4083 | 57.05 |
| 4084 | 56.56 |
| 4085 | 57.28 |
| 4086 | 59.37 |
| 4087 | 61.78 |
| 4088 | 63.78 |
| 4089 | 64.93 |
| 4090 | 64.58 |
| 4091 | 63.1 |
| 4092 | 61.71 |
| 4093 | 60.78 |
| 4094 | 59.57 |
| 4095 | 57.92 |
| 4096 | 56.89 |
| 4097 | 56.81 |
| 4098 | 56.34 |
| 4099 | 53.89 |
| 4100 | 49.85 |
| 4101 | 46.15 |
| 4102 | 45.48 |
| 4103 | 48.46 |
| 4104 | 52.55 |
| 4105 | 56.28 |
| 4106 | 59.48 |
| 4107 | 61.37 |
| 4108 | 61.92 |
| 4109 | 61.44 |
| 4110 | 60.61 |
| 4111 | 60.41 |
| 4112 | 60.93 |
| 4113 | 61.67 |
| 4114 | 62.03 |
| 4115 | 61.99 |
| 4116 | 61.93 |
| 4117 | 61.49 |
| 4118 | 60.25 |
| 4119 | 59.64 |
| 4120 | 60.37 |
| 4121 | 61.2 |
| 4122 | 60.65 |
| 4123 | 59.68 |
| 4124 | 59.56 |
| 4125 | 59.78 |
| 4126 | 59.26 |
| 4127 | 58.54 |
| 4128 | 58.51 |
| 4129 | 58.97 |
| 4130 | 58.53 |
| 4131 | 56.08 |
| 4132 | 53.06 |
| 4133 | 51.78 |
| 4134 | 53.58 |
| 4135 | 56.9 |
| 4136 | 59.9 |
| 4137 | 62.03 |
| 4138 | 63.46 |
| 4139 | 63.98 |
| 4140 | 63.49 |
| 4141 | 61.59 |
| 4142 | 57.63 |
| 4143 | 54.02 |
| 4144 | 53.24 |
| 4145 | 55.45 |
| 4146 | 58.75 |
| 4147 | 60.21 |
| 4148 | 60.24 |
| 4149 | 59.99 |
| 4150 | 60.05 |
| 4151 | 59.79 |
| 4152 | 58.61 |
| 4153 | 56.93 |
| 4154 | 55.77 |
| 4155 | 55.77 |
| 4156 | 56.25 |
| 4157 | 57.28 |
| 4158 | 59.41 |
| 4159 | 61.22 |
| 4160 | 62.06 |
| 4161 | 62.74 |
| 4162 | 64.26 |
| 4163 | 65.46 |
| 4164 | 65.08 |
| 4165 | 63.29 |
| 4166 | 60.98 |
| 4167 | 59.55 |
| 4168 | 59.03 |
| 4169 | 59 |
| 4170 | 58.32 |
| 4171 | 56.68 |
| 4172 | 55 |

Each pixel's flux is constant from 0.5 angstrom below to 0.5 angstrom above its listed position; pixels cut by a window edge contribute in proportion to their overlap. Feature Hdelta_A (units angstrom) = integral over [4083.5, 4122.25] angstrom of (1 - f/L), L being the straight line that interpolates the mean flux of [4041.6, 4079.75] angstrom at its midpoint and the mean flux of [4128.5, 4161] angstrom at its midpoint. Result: -1.8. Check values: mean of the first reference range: 54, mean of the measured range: 58.7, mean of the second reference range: 58.4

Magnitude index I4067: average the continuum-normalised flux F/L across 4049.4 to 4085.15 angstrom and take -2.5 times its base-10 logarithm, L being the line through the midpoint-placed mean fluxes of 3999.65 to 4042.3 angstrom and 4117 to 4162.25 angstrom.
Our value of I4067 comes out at 0.05 mag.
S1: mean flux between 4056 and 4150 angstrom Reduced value 57.3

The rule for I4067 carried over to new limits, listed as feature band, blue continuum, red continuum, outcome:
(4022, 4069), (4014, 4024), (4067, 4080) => 0.02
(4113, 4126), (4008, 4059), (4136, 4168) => -0.03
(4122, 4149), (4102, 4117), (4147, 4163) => 0.02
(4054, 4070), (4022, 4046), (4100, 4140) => 0.05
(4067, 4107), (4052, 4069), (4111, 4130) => 0.02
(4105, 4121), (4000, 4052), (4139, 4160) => -0.06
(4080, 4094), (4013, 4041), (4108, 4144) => -0.03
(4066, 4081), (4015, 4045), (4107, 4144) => 0.08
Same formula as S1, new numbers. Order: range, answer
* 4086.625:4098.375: 60.7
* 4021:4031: 57.8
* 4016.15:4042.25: 57.1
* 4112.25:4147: 59.1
